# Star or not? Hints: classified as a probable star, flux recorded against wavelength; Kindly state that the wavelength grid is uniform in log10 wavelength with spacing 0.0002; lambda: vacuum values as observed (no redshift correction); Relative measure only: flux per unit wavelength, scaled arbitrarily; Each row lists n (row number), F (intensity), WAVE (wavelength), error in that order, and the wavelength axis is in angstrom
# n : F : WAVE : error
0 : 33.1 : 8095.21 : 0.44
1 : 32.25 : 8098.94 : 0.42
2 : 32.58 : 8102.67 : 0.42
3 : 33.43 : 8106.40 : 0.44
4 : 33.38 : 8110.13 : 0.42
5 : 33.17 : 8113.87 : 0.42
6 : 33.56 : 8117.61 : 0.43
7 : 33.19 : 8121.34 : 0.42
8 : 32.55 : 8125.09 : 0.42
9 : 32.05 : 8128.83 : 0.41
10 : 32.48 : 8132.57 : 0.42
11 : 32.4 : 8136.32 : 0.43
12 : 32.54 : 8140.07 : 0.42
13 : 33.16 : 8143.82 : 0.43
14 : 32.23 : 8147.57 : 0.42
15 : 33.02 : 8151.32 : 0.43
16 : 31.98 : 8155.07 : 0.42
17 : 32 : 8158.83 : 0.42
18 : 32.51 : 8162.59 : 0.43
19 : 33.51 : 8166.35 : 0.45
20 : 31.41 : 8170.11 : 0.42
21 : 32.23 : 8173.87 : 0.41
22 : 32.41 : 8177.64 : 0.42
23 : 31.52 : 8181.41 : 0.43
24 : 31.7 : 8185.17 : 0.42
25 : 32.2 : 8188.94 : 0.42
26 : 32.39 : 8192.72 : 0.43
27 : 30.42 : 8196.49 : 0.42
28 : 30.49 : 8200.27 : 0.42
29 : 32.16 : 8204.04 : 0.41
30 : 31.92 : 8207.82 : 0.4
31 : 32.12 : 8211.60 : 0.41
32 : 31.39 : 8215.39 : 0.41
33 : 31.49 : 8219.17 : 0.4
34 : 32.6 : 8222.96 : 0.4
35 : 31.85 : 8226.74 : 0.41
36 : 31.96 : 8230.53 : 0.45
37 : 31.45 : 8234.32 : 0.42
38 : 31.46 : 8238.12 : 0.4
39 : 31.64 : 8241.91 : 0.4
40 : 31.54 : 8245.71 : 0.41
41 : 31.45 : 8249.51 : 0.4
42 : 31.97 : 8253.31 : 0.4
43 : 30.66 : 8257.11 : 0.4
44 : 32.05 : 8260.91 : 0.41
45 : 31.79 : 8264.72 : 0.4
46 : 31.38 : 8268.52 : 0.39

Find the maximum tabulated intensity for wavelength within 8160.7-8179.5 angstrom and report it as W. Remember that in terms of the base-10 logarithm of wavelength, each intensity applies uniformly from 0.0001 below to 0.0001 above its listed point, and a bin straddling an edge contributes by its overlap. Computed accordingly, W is 33.51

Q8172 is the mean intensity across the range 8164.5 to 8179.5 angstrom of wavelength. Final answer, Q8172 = 32.4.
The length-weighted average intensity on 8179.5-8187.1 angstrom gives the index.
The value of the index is 31.6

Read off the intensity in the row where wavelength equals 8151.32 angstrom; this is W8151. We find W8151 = 33.02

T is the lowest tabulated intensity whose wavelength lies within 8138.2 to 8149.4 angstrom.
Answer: 32.23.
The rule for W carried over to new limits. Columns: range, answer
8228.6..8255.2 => 31.97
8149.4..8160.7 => 33.02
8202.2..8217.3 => 32.16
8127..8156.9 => 33.16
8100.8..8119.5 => 33.56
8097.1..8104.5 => 32.58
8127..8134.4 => 32.48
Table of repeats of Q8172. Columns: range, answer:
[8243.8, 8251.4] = 31.5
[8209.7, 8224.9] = 31.9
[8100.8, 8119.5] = 33.2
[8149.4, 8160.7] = 32.3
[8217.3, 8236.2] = 31.9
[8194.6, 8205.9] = 31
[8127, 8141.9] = 32.4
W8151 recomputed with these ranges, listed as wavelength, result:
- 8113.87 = 33.17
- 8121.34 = 33.19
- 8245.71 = 31.54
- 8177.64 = 32.41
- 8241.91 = 31.64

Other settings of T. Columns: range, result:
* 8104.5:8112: 33.38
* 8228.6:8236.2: 31.45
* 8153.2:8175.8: 31.41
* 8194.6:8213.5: 30.42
